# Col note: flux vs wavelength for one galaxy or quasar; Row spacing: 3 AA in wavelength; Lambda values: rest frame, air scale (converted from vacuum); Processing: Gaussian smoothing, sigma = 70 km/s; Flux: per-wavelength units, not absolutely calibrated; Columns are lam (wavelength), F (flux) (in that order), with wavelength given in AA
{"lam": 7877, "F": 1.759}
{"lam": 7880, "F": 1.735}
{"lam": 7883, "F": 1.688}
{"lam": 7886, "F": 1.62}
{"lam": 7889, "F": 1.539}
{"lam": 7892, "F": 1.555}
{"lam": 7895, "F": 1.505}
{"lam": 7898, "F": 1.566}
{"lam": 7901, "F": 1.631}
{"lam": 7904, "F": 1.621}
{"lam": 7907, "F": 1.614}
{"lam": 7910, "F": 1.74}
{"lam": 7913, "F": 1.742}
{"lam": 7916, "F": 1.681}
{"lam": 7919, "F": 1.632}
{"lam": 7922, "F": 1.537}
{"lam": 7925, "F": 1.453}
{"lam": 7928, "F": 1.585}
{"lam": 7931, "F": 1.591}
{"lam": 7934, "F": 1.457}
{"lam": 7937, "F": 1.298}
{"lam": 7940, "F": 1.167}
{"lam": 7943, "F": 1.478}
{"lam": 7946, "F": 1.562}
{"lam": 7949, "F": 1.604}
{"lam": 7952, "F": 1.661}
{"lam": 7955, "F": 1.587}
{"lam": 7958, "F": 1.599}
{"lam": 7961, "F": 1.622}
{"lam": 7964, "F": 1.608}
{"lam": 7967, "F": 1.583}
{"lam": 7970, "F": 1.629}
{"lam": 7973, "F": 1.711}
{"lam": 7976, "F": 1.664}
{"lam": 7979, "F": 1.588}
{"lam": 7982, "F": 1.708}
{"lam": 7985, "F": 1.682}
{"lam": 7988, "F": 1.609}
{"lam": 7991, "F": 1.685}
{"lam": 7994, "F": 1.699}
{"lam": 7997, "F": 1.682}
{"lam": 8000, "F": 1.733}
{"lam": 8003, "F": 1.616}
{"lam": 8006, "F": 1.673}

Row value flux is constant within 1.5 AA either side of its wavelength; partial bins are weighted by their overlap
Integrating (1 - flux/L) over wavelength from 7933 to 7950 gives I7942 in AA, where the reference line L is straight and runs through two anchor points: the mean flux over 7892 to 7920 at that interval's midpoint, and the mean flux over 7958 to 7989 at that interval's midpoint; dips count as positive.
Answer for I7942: 2.2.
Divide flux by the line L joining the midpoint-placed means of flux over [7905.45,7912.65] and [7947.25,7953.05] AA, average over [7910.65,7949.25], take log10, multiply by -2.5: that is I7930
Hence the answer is 0.091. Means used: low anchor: 1.69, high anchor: 1.63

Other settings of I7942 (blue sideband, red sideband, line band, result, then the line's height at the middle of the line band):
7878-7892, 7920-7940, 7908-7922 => -1.4 AA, 1.52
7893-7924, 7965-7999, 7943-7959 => 0.5 AA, 1.64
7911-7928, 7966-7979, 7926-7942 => 1.9 AA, 1.62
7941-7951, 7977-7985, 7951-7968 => -0.3 AA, 1.58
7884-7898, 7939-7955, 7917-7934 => -0.3 AA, 1.53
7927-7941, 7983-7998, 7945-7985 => -1.8 AA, 1.56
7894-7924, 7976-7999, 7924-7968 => 3.2 AA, 1.64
